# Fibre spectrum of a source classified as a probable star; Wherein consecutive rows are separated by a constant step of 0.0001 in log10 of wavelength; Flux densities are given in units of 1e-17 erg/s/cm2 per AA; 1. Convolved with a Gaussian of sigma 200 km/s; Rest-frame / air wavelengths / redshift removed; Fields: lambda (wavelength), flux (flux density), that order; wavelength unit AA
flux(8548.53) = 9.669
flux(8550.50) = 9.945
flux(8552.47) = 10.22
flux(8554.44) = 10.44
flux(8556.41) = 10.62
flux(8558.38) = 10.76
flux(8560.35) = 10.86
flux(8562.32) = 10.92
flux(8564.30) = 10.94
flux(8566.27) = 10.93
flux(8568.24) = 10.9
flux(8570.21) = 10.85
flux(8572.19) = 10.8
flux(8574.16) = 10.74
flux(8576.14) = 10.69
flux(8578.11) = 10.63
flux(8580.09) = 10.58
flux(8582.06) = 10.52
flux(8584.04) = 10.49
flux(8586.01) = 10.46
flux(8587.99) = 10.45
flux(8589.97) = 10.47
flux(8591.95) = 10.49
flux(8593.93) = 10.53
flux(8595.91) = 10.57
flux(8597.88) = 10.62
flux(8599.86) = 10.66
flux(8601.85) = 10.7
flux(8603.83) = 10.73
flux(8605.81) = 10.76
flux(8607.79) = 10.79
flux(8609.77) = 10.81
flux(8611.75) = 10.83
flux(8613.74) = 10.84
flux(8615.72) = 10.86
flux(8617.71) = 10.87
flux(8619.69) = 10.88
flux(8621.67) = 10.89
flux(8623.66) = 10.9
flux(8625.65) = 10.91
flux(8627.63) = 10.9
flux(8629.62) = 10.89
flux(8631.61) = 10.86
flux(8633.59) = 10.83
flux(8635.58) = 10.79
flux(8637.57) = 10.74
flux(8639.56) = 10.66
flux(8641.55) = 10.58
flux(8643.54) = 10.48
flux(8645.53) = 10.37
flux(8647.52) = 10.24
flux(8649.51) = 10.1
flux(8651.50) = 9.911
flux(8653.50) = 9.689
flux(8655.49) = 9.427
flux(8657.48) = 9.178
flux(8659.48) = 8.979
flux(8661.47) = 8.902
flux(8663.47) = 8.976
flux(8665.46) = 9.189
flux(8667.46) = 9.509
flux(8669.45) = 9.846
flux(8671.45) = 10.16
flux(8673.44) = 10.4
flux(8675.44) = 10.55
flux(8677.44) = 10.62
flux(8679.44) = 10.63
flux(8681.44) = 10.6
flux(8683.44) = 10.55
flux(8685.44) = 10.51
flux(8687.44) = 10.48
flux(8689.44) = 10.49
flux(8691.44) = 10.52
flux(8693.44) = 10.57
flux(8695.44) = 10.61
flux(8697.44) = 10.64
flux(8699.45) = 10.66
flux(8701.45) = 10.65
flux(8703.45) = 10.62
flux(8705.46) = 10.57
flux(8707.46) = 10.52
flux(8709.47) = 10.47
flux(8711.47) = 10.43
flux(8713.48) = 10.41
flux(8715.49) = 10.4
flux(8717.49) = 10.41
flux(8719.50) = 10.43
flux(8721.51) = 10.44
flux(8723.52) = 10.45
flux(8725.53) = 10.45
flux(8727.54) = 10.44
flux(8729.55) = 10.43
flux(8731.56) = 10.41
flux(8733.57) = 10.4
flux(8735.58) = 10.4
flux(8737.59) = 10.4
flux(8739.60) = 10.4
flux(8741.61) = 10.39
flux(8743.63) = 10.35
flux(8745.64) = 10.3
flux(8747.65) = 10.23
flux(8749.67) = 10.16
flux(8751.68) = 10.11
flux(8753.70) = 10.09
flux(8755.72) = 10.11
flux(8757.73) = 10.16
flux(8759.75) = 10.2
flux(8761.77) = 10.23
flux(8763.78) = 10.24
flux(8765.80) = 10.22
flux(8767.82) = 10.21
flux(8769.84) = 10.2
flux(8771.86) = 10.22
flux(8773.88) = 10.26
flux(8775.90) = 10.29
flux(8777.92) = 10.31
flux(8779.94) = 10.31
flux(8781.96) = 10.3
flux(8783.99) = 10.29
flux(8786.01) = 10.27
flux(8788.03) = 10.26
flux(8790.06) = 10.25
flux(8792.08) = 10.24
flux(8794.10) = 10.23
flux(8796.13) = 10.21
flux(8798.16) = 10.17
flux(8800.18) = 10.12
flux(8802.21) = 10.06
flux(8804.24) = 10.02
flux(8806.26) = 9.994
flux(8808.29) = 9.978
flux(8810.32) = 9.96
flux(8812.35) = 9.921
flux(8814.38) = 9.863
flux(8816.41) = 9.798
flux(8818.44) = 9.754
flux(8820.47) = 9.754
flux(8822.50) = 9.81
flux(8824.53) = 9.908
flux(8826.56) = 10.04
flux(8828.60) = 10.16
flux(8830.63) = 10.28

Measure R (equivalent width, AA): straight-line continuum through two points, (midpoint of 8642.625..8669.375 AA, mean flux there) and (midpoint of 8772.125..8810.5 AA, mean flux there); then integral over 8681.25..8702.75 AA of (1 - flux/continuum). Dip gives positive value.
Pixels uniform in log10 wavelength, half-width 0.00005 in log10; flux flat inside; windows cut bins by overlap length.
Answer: -1.8 AA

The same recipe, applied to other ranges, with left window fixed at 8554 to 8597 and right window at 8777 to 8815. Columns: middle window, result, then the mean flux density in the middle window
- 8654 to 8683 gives 1.8 AA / 9.8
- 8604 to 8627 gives -0.6 AA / 10.8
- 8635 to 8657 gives 0.6 AA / 10.2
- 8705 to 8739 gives -0.4 AA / 10.4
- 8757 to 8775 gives 0.0 AA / 10.2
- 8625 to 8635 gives -0.3 AA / 10.9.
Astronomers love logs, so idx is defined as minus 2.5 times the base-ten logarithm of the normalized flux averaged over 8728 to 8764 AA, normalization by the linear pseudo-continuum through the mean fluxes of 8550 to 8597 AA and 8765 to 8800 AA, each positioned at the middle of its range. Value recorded 0.00 mag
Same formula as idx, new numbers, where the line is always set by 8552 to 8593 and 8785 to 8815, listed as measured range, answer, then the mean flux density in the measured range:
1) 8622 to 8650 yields -0.02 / 10.7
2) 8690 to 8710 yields -0.02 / 10.6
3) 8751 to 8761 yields 0.01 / 10.1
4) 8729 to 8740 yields -0.02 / 10.4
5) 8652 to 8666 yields 0.14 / 9.21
